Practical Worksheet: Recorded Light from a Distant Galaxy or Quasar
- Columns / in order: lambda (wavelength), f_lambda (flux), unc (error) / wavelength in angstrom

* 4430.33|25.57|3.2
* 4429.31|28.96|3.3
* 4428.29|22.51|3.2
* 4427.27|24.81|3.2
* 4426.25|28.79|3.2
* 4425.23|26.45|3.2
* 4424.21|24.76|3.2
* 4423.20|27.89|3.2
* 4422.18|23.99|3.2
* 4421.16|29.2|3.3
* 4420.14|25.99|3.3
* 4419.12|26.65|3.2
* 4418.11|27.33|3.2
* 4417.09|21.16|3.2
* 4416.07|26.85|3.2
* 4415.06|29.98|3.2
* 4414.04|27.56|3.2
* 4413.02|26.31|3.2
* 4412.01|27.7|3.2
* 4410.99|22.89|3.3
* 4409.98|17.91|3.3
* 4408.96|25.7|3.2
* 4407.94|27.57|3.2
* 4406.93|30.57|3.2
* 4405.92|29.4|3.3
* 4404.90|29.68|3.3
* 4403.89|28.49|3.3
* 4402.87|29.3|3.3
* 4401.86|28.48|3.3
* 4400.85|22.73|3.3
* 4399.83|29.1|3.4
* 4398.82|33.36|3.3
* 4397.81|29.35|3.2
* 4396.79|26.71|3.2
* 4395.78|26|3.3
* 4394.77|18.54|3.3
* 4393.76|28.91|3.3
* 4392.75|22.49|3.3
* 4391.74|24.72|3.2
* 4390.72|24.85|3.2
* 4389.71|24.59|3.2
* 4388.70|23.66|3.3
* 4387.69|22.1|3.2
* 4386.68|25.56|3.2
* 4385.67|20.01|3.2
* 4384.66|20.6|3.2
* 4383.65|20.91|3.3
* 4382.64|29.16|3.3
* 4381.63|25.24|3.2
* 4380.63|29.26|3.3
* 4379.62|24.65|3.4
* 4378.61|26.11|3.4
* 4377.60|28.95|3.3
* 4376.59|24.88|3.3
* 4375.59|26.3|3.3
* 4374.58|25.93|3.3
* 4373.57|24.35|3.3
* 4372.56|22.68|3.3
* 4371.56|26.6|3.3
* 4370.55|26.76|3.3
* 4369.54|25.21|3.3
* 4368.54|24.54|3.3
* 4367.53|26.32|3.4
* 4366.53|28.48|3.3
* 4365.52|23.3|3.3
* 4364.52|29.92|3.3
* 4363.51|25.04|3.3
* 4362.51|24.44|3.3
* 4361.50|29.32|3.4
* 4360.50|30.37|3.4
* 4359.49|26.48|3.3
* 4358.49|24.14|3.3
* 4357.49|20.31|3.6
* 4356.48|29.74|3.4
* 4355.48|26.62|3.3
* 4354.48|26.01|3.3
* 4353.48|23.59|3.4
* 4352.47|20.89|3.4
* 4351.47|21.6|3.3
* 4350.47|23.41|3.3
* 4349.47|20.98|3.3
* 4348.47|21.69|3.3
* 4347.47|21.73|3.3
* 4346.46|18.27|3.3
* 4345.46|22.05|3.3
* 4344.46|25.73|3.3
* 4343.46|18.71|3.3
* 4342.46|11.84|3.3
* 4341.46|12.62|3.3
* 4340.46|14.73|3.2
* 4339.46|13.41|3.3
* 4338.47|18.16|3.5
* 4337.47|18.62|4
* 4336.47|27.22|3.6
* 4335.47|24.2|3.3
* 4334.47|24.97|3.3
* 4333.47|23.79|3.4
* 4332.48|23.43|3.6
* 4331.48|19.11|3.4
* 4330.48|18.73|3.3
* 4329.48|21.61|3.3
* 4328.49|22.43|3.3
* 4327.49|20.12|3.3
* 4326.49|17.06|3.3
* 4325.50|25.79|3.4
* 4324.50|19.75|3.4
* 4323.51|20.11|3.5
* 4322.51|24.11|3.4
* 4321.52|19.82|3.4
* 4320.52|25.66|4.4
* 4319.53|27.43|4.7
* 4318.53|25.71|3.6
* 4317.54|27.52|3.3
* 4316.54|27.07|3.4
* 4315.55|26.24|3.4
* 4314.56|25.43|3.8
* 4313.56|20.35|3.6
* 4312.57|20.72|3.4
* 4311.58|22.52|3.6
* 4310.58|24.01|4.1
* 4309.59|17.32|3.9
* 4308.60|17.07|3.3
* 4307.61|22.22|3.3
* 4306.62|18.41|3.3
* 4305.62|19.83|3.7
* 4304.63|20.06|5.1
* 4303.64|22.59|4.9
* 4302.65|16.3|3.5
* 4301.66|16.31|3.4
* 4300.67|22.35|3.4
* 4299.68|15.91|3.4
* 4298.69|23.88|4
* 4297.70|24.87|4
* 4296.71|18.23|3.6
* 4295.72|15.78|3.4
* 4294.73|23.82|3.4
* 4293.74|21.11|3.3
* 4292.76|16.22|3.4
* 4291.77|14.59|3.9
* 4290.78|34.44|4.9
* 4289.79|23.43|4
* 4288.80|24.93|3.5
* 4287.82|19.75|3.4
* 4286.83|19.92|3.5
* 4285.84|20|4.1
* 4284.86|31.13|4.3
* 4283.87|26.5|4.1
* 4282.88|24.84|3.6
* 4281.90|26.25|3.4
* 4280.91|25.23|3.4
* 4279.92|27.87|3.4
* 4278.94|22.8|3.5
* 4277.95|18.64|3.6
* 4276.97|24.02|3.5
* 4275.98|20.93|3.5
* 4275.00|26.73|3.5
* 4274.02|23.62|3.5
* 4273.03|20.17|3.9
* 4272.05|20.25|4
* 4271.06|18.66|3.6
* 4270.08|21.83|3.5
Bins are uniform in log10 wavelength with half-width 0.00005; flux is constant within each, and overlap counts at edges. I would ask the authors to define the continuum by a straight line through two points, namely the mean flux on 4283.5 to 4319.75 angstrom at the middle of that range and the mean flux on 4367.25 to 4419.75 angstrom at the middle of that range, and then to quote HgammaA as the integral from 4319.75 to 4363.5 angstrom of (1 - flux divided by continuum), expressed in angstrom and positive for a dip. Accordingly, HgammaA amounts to 3.1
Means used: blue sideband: 21.9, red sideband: 25.9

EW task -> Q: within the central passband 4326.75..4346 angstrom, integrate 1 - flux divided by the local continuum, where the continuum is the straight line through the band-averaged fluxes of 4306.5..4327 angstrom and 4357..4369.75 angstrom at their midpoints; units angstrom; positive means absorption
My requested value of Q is 3.2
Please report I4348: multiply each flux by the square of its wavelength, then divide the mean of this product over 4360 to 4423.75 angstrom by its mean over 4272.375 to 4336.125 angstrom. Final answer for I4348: 1.22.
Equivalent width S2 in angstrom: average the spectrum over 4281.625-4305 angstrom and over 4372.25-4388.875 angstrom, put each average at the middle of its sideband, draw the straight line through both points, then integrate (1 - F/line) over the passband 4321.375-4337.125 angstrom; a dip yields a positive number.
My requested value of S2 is 0.7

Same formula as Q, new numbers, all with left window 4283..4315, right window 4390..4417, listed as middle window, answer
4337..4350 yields 2.9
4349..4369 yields -0.8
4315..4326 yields -1.0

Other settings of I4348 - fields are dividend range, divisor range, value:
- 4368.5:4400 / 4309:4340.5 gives 1.17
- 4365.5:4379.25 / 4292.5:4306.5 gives 1.35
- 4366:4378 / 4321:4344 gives 1.32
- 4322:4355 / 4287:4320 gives 0.97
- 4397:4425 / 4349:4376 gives 1.09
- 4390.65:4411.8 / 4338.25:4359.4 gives 1.30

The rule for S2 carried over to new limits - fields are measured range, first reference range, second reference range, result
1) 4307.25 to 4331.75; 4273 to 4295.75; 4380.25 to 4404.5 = 1.7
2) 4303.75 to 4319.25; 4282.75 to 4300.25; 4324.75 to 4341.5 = -0.7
